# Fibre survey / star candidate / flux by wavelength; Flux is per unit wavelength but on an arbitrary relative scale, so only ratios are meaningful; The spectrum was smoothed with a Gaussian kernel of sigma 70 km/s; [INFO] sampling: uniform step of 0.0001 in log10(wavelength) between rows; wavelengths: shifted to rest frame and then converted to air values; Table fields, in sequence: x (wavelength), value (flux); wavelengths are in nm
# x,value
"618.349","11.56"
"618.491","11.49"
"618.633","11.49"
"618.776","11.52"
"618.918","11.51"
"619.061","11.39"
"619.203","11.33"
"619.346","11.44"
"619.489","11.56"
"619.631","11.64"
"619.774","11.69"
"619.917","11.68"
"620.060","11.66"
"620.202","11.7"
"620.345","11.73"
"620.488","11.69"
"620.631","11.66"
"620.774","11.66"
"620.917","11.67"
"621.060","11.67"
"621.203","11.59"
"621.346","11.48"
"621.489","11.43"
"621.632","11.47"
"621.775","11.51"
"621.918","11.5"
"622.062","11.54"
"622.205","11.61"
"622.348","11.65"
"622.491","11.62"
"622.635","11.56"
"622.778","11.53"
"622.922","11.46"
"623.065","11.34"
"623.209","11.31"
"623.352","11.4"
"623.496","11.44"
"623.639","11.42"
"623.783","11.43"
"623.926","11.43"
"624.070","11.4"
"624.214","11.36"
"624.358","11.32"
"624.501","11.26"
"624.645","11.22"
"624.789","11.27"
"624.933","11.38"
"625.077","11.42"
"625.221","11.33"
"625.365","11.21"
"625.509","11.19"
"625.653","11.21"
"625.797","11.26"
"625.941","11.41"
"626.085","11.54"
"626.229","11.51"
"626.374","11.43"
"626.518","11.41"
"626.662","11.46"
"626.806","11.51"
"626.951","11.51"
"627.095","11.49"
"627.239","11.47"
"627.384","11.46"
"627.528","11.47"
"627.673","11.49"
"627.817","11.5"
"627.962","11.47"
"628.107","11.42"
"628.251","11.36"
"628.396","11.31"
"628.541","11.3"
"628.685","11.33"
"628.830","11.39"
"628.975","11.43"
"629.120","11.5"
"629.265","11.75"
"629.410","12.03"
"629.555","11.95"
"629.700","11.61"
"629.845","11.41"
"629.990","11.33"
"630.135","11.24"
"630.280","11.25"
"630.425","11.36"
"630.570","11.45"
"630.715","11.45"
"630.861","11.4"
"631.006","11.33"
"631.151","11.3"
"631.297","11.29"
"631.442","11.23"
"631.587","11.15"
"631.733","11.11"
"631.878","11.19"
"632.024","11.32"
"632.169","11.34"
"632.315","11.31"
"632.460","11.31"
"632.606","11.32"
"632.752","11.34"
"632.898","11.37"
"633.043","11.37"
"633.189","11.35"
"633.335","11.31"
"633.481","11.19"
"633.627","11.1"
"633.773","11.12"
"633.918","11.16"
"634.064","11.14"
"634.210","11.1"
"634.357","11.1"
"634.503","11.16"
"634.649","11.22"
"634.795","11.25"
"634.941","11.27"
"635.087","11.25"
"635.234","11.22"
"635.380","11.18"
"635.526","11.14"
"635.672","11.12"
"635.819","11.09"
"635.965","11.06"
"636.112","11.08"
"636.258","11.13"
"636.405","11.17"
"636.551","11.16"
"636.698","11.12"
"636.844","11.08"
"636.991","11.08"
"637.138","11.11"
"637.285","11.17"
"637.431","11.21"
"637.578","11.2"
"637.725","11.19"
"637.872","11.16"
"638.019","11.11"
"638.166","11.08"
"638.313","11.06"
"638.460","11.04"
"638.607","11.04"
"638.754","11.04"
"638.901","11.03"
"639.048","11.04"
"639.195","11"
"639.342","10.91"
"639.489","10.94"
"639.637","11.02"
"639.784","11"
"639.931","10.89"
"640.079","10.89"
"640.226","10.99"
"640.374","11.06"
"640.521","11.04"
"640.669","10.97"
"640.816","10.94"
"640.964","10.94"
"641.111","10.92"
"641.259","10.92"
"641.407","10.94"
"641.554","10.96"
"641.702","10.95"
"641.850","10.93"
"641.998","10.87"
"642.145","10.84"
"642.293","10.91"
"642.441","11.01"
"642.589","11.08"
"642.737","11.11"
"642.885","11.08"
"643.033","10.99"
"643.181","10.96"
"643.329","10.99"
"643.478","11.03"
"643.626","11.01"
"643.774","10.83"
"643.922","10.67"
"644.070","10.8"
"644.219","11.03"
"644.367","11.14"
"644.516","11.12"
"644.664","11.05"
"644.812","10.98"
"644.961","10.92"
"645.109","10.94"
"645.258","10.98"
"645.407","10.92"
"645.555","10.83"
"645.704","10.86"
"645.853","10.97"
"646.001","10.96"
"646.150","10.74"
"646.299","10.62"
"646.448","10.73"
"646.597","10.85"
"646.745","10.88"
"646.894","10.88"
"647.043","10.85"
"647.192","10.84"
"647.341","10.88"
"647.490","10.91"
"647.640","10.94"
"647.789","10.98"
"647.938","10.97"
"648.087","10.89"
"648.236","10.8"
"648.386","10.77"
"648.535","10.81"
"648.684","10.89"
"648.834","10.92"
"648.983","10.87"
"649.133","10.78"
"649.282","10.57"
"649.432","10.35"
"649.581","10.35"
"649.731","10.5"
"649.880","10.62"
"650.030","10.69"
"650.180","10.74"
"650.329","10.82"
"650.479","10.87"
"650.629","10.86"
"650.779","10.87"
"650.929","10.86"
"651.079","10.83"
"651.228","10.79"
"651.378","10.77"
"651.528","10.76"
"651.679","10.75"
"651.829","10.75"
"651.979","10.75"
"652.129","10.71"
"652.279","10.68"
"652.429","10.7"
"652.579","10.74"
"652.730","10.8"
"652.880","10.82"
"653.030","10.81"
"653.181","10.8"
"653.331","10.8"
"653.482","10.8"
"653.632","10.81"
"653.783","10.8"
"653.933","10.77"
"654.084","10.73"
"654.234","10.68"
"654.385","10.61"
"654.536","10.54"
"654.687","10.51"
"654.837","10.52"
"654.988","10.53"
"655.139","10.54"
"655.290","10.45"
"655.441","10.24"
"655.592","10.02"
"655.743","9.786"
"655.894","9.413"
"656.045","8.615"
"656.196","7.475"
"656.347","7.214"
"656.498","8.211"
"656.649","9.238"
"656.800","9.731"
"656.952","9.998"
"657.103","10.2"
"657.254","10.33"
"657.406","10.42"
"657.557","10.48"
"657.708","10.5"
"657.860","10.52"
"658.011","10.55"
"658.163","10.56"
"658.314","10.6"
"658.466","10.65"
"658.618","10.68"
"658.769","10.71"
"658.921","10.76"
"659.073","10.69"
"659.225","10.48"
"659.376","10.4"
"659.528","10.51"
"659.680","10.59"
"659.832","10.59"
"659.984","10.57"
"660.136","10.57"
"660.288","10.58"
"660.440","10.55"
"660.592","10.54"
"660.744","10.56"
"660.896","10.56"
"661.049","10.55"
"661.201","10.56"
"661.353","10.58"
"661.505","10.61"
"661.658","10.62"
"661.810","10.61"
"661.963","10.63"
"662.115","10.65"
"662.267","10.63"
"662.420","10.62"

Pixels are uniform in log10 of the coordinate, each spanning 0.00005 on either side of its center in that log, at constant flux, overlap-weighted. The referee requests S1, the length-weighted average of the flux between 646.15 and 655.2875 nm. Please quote 10.8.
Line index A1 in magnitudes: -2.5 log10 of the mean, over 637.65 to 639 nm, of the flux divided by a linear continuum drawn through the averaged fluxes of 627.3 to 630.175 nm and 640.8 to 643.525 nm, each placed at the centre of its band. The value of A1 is 0.00 mag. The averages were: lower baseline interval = 11.5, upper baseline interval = 11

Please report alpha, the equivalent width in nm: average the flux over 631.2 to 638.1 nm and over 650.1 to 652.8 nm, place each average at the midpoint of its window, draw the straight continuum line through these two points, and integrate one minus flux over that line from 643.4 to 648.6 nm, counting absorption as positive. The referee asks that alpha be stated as 0.01 nm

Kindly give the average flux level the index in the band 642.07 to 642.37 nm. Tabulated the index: 10.9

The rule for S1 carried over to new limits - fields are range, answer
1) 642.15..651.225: 10.9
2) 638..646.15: 11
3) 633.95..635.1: 11.2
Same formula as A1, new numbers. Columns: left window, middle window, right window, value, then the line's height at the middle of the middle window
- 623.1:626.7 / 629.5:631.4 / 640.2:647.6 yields -0.017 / 11.2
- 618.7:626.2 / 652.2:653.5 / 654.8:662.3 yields -0.035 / 10.4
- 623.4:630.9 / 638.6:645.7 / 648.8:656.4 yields -0.010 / 10.9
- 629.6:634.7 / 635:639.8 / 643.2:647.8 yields 0.003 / 11.1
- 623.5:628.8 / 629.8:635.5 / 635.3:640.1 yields -0.005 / 11.2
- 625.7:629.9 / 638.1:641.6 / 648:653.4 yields 0.011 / 11.1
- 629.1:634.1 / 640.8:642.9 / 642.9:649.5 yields 0.006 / 11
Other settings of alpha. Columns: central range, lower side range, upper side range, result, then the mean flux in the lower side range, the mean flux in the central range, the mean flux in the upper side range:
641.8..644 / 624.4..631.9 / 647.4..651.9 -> 0.00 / 11.4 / 11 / 10.8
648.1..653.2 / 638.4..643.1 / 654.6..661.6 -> -0.10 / 11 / 10.7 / 10.2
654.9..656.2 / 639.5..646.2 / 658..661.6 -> 0.11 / 11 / 9.8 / 10.6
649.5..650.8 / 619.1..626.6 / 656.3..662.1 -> -0.01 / 11.5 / 10.7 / 10.4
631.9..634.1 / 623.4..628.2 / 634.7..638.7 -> -0.01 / 11.4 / 11.3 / 11.1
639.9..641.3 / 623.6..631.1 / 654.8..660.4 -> -0.01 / 11.4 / 11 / 10.1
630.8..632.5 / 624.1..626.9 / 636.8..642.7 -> -0.01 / 11.4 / 11.3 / 11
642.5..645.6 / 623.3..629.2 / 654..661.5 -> -0.07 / 11.4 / 11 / 10.2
